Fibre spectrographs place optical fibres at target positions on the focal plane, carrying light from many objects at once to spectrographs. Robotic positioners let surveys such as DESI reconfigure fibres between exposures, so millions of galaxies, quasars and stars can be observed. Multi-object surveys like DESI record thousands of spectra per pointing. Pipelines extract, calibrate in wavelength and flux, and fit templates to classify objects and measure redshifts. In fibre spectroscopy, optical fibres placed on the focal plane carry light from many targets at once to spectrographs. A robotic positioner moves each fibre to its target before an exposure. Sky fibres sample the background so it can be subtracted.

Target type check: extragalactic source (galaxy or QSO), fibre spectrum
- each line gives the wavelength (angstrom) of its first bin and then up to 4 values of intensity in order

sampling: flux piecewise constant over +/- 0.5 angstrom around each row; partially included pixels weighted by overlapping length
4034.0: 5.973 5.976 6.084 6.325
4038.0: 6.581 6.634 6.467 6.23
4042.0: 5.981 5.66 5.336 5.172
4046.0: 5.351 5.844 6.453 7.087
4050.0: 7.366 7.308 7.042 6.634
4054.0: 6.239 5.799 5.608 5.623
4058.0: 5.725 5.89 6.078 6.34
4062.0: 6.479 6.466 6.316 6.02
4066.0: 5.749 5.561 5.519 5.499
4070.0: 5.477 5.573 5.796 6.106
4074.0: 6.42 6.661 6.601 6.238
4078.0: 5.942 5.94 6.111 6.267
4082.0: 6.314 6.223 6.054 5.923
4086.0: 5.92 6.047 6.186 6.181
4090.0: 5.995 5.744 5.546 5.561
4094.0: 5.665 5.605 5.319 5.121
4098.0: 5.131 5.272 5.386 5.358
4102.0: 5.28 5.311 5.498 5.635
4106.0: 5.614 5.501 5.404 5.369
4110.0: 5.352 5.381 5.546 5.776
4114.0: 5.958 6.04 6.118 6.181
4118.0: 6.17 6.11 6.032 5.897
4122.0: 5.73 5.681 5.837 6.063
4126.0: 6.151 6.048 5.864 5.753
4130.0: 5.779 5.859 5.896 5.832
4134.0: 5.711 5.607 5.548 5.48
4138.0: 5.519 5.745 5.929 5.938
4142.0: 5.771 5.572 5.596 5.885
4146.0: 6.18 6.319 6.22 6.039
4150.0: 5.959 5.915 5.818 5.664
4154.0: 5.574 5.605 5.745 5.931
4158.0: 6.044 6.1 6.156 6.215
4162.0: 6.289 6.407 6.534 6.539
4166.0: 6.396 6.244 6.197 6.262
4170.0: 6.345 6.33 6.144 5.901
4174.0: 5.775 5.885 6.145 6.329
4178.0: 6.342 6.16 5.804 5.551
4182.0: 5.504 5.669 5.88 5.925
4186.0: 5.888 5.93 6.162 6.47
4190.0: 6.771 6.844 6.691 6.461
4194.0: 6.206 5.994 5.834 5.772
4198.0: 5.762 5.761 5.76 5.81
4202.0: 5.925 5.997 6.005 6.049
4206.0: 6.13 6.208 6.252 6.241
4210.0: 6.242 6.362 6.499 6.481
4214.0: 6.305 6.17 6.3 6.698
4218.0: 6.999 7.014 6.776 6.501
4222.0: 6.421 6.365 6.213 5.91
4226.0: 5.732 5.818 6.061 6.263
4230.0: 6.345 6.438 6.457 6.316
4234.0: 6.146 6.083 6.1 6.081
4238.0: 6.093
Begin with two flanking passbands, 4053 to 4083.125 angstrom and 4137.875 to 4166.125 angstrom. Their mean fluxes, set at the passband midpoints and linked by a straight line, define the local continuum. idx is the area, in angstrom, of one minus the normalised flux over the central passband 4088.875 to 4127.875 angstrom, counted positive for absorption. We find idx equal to 2.1 angstrom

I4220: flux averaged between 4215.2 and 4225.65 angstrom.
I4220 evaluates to 6.5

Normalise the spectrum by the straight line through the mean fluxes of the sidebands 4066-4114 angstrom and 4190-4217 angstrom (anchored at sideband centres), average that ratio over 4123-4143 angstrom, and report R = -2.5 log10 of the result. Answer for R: 0.02 mag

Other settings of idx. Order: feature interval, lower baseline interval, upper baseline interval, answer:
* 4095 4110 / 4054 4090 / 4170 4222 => 1.7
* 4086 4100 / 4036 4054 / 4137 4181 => 1.2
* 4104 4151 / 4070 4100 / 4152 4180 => 1.5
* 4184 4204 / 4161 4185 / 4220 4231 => 0.2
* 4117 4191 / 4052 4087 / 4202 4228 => 2.5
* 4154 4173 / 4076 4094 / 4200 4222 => 0.1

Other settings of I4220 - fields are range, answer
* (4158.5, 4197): 6.16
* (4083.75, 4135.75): 5.73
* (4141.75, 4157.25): 5.86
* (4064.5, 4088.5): 6.01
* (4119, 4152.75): 5.86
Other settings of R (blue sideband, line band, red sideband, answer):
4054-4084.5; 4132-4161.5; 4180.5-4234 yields 0.05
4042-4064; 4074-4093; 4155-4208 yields 0.01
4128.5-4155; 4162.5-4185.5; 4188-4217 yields -0.02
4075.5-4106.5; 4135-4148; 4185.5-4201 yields 0.03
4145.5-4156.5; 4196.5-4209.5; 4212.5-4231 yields 0.05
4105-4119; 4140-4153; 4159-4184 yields 0.01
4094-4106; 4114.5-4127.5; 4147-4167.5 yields -0.07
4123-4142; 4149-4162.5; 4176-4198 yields 0.00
